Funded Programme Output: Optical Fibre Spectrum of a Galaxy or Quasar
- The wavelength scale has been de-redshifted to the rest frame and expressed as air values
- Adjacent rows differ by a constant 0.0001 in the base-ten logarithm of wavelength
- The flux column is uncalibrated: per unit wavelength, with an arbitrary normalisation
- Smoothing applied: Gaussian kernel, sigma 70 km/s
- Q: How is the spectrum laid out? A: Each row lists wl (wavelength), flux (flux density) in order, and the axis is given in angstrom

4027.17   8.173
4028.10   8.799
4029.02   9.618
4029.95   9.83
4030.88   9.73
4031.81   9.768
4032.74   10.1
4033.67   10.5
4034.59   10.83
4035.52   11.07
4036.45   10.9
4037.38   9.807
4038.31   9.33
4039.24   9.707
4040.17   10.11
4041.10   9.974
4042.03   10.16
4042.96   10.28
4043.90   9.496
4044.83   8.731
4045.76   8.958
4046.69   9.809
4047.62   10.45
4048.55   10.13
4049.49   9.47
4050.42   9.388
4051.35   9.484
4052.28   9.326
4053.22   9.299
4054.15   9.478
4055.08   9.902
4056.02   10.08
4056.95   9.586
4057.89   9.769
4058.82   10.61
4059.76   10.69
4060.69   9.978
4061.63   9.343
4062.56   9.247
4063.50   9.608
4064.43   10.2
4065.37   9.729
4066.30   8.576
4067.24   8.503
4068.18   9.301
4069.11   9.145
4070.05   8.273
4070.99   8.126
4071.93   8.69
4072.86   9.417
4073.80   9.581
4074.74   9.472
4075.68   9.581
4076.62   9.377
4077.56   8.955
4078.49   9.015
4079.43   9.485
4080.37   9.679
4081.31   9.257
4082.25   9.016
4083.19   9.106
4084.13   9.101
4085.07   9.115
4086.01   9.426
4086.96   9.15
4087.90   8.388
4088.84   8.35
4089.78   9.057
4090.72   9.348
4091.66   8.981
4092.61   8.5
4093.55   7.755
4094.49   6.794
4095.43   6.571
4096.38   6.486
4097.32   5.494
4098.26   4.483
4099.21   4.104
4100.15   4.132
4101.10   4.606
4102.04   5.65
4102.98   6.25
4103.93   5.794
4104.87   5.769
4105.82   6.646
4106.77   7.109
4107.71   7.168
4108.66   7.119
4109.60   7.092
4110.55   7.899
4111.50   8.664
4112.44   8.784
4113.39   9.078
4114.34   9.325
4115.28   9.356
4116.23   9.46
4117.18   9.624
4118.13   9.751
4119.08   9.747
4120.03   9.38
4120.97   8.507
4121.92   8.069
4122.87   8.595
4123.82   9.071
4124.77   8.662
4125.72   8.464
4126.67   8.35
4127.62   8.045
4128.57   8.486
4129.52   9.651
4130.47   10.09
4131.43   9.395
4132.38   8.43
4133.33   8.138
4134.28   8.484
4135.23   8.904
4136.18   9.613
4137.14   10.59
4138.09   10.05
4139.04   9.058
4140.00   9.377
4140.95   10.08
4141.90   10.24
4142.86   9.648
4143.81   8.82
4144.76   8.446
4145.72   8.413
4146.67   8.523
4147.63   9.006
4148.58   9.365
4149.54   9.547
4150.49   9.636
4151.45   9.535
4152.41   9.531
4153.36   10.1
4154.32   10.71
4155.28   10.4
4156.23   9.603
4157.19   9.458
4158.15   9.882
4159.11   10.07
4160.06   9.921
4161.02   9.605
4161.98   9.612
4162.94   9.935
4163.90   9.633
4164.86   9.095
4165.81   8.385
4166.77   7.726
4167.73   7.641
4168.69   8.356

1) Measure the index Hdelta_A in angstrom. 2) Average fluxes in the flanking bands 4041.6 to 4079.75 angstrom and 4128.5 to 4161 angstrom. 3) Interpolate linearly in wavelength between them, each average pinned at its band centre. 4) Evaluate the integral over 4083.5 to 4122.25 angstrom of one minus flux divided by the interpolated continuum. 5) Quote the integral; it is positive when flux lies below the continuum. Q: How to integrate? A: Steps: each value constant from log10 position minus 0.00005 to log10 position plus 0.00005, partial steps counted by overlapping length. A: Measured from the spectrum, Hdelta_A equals 7.2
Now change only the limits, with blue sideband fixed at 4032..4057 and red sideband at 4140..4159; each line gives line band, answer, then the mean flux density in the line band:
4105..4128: 2.80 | 8.46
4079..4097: 2.13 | 8.58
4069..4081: 0.77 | 9.14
